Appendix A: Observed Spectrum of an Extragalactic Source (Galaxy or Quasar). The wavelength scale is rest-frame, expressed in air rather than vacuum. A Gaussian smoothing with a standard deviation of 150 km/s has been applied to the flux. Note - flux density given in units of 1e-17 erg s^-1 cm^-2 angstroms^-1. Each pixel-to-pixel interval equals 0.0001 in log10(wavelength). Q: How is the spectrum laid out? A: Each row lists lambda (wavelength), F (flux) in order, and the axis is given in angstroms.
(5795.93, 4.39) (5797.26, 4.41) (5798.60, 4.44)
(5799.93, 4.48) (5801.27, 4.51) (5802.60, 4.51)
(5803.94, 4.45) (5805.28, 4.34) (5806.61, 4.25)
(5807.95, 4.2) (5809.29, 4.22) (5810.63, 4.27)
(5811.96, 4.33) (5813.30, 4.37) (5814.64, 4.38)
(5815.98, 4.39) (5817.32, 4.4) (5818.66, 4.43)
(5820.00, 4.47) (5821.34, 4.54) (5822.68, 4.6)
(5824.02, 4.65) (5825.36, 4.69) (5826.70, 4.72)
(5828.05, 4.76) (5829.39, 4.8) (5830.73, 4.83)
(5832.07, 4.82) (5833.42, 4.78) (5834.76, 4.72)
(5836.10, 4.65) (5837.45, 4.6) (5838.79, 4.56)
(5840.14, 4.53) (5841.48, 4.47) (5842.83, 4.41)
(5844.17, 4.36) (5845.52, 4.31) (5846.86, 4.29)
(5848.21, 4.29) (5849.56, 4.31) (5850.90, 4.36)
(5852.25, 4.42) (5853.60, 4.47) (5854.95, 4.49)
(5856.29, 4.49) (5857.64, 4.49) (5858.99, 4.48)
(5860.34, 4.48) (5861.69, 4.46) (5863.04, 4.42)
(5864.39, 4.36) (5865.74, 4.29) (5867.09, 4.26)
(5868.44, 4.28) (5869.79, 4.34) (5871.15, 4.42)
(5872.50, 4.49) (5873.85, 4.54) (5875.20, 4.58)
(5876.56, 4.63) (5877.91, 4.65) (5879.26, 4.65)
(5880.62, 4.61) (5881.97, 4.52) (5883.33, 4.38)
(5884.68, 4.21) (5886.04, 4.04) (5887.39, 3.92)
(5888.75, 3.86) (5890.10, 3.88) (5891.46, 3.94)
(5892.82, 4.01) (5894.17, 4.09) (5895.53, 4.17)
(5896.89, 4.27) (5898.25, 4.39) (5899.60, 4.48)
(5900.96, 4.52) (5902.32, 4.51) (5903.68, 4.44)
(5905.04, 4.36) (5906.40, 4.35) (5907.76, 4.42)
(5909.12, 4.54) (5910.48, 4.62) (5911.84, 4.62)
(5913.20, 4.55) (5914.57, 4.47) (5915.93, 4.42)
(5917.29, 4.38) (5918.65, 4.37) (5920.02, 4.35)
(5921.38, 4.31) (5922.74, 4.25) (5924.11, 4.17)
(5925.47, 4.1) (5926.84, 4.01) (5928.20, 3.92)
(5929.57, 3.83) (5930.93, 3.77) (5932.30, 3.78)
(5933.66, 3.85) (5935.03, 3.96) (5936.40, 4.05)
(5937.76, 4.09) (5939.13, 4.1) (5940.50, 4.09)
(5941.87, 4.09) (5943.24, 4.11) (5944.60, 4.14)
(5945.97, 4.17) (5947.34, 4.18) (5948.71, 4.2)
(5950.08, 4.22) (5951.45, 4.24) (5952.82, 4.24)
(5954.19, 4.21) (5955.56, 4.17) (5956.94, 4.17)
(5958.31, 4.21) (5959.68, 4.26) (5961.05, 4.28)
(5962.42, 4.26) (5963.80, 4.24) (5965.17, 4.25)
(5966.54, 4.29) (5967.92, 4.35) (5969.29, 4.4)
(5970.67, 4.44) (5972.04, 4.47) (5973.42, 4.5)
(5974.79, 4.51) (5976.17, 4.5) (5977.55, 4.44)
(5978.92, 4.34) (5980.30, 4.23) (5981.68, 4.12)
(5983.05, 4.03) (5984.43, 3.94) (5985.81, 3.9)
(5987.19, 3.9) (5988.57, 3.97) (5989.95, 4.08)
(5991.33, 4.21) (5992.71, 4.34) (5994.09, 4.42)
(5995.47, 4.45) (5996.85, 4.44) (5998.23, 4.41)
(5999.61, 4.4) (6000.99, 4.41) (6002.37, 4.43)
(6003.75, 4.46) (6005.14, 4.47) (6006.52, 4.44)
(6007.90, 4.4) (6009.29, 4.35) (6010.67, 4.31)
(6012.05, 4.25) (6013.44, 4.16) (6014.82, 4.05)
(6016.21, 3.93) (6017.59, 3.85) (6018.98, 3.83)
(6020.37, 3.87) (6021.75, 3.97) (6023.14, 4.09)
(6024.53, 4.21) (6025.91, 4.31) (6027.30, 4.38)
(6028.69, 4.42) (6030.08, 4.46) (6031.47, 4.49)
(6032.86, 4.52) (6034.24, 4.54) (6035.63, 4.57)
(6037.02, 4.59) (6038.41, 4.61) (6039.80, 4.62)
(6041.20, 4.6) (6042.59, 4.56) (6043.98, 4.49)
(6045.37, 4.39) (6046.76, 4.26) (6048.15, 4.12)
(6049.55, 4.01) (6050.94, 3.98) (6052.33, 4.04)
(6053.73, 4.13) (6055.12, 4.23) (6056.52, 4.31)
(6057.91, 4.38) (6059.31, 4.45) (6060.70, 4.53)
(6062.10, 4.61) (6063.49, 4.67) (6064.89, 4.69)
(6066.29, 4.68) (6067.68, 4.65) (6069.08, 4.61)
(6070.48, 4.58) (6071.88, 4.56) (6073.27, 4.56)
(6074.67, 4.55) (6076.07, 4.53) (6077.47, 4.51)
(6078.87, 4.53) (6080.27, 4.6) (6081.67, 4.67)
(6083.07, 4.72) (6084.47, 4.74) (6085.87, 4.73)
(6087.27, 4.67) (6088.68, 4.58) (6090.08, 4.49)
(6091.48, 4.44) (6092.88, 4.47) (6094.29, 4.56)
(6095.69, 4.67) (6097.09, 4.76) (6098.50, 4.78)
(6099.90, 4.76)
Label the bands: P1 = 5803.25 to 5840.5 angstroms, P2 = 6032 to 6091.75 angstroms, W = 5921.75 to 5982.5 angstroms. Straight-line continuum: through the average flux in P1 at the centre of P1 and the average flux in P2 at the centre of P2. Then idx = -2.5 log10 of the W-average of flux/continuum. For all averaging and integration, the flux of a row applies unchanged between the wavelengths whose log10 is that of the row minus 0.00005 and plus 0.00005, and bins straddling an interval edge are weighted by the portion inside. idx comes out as 0.081 mag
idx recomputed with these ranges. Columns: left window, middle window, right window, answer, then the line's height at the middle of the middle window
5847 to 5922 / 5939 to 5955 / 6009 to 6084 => 0.05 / 4.38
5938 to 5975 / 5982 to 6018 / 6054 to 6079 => 0.03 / 4.36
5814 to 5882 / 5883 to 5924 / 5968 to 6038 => 0.03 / 4.43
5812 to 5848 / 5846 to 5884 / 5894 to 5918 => 0.01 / 4.49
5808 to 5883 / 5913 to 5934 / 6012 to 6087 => 0.08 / 4.46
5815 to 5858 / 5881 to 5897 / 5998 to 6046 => 0.09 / 4.48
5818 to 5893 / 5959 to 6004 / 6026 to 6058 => 0.03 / 4.4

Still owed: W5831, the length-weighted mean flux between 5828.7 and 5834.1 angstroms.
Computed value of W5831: 4.81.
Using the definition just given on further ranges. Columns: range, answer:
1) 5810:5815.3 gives 4.34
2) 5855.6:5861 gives 4.49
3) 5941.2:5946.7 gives 4.13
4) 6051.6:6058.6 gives 4.22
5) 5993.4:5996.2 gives 4.44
